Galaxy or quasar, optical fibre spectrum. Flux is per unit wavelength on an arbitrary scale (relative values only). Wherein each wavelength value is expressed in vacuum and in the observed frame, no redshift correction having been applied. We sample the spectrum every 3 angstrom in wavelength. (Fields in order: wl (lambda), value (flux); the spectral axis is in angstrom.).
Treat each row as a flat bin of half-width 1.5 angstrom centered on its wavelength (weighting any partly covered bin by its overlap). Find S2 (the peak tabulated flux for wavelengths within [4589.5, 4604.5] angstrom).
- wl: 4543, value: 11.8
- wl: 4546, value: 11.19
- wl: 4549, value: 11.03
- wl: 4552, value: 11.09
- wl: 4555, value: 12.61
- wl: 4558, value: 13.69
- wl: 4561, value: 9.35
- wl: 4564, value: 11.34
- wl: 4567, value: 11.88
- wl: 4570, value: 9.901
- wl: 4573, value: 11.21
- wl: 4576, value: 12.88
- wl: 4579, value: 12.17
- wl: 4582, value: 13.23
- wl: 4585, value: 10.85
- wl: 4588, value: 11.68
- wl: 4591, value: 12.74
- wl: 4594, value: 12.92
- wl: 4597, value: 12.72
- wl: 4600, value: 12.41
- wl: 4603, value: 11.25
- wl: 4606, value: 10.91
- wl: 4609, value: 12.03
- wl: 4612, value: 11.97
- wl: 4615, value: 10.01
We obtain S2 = 12.92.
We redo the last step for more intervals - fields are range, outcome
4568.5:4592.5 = 13.23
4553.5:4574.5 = 13.69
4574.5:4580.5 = 12.88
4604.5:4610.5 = 12.03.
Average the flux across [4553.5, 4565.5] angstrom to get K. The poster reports 11.7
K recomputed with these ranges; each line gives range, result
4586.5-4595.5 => 12.4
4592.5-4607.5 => 12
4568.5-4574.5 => 10.6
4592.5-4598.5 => 12.8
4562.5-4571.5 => 11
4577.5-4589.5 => 12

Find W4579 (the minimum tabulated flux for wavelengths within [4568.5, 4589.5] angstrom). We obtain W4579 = 9.901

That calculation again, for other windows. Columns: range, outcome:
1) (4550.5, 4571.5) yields 9.35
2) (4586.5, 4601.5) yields 11.68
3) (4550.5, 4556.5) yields 11.09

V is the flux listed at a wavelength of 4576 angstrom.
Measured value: 12.88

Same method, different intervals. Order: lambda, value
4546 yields 11.19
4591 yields 12.74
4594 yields 12.92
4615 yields 10.01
